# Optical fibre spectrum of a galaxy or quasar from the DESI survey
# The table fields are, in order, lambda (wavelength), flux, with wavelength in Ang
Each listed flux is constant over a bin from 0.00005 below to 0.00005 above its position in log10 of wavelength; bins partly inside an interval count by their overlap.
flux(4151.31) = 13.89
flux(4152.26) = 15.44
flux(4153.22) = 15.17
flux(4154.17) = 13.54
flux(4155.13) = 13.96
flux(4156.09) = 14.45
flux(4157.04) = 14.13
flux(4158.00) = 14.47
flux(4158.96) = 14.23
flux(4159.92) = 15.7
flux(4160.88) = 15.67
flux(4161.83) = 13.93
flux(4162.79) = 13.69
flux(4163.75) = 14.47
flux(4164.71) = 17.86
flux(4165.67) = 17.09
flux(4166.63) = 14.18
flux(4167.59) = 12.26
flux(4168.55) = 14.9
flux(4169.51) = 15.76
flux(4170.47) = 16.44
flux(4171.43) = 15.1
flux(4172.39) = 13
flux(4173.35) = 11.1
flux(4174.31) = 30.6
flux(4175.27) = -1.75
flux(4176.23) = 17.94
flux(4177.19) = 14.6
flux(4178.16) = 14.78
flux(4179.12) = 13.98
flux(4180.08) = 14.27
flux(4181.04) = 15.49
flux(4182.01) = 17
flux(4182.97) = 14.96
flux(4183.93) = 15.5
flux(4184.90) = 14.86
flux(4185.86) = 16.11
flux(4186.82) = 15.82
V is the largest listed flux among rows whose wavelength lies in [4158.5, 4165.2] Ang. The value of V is 17.86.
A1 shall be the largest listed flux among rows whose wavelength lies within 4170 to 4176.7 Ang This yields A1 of 30.6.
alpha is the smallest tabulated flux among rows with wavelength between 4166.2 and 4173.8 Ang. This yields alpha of 11.1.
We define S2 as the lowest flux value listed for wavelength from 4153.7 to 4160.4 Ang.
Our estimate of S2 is 13.54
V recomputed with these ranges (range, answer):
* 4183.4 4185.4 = 15.5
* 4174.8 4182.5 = 17.94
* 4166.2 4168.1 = 14.18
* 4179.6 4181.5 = 15.49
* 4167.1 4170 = 15.76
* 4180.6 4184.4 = 17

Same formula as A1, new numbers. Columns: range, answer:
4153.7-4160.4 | 15.7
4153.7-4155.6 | 13.96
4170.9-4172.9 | 15.1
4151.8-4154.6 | 15.44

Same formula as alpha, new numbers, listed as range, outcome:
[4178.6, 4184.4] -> 13.98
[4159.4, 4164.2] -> 13.69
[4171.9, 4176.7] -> -1.75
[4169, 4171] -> 15.76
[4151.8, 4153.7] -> 15.17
